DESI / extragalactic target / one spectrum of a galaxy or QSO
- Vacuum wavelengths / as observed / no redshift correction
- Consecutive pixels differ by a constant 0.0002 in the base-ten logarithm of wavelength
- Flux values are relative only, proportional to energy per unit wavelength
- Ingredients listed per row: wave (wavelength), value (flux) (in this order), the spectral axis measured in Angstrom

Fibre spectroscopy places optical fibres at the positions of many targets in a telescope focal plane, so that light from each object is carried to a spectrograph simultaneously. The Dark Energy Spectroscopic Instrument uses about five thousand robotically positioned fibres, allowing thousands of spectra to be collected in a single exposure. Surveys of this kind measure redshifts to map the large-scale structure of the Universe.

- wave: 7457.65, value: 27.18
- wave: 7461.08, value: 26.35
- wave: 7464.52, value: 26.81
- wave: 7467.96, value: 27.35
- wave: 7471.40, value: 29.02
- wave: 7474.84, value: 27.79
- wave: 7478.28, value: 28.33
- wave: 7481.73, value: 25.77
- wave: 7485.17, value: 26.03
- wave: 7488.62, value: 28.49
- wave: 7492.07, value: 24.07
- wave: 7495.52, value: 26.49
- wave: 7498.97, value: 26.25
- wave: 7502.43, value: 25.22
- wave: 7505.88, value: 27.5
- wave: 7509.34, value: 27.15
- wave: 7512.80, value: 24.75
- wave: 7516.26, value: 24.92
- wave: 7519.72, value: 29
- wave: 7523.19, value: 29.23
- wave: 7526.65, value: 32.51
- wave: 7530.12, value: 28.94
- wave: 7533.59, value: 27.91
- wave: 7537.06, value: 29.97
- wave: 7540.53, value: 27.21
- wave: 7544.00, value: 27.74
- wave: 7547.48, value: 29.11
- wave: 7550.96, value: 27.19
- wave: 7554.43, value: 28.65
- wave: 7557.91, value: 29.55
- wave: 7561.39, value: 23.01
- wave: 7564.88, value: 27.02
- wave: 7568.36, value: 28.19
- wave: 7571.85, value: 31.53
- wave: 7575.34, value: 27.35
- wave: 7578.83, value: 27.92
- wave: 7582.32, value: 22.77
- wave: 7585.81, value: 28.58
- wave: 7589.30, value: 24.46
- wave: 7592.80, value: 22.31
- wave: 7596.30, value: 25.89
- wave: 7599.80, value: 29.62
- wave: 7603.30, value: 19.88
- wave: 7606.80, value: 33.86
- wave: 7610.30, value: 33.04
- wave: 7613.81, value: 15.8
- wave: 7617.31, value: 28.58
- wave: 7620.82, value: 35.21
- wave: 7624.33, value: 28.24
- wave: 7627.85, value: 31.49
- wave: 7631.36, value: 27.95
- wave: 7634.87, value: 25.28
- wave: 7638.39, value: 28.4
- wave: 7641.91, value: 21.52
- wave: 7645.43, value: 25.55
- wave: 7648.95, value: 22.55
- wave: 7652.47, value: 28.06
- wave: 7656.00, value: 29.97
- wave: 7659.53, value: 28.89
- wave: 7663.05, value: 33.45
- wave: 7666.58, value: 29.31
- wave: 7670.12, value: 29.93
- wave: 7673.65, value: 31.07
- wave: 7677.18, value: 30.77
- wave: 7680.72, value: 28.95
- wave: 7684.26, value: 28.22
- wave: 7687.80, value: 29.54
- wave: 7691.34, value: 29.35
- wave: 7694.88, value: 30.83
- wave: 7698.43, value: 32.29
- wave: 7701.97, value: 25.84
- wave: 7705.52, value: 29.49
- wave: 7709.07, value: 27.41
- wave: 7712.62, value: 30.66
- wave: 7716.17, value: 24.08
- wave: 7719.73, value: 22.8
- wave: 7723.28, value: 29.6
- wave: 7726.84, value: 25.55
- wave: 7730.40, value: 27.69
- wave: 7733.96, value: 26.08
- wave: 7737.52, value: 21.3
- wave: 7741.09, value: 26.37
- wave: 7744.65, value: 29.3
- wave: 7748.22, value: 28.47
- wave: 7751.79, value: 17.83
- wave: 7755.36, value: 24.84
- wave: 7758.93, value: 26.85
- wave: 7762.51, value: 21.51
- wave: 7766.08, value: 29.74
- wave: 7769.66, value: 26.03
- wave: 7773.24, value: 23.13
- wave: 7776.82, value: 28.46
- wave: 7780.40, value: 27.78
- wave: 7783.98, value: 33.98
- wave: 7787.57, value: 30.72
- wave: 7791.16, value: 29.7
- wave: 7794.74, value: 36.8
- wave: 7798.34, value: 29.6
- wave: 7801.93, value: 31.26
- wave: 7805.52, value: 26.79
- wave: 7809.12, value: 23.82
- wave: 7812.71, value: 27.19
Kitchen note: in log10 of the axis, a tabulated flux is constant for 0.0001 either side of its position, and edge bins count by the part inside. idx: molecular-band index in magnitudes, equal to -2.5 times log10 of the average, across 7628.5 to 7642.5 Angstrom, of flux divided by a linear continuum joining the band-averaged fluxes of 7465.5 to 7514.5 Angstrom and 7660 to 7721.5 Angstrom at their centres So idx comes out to 0.07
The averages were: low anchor 26.7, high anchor 29.1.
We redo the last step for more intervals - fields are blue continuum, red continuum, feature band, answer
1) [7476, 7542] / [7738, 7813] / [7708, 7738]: 0.05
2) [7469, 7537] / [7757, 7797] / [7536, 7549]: -0.03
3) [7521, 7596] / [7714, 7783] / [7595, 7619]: 0.02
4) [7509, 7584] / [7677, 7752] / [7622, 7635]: -0.05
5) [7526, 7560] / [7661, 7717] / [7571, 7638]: 0.07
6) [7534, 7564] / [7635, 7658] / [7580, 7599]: 0.08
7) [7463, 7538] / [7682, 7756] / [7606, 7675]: -0.04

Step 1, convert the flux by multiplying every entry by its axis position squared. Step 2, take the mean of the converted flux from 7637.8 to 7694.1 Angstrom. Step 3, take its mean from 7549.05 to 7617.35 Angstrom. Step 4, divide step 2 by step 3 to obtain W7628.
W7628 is 1.09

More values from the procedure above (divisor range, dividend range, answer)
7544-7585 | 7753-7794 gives 1.06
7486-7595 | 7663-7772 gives 1.06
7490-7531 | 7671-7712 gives 1.14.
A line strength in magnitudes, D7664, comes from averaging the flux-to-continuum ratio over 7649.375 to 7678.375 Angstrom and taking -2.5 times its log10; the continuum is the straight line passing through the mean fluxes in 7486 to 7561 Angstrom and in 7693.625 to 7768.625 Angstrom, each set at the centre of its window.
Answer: -0.11 mag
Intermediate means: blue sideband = 27.6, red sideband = 26.6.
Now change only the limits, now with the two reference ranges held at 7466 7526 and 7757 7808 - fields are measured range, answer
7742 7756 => 0.132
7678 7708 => -0.044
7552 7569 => 0.006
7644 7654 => 0.105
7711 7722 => 0.093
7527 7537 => -0.078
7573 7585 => 0.040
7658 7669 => -0.095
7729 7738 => 0.118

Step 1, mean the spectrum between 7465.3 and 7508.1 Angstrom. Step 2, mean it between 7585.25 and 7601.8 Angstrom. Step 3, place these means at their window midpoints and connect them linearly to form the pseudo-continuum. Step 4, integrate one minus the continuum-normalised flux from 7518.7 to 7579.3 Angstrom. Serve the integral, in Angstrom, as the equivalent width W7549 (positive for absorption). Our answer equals -4.9 Angstrom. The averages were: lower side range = 26.9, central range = 28.4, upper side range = 25.9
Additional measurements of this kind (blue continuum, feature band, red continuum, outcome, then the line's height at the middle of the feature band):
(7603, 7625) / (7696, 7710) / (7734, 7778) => -1.33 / 26.4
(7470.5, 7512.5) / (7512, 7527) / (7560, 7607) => -0.71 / 26.6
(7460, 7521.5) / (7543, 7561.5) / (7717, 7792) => -0.87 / 26.7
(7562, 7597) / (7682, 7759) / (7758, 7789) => 0.66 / 27.3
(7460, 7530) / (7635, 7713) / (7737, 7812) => -3.60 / 27.4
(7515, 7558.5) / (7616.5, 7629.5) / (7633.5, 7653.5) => -2.64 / 25.8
